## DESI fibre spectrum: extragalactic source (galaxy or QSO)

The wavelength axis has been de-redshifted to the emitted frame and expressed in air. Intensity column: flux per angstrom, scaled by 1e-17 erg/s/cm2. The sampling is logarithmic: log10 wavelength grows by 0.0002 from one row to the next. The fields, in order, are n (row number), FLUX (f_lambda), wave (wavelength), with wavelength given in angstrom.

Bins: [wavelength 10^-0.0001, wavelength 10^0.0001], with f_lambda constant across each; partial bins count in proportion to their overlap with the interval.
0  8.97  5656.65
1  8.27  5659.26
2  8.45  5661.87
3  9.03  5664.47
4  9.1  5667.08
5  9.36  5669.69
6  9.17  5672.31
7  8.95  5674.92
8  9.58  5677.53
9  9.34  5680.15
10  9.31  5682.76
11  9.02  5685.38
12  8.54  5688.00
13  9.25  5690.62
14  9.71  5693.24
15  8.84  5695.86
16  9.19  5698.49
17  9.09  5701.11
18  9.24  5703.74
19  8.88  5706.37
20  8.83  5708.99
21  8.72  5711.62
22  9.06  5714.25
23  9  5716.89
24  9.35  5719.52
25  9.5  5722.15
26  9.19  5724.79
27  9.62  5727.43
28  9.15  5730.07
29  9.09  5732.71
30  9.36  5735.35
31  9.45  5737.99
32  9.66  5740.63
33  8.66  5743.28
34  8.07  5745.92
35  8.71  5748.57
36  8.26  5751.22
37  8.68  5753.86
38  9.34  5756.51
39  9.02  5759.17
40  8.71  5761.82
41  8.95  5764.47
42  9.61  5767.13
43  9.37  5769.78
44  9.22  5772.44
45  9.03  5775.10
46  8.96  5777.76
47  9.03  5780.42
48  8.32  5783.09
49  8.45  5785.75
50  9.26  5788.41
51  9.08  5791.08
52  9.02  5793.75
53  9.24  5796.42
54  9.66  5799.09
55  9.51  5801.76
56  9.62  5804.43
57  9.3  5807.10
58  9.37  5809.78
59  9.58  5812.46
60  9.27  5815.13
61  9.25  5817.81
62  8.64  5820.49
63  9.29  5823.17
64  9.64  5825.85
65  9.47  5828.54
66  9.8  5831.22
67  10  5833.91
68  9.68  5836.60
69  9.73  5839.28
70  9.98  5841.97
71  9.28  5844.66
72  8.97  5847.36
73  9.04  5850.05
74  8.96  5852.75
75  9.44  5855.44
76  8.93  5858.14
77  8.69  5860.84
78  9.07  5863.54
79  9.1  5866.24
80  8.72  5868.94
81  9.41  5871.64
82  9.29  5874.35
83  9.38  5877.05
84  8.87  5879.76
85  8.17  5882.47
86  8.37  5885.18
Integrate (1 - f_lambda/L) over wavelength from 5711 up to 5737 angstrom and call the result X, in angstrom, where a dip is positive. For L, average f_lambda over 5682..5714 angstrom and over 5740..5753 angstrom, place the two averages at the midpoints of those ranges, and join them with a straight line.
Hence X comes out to -1.19 angstrom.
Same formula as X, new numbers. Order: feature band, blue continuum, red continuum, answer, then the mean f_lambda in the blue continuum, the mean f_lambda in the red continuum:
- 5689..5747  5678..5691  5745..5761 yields -1.5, 9.11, 8.7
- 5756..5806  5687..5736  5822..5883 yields 0.4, 9.14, 9.27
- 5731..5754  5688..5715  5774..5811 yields 0.5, 9.06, 9.13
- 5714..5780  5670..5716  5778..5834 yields 0.7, 9.1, 9.25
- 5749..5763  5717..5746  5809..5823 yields 0.7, 9.23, 9.22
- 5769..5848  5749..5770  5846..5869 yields -2.8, 8.96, 9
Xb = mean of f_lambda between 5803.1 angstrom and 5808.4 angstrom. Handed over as 9.47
